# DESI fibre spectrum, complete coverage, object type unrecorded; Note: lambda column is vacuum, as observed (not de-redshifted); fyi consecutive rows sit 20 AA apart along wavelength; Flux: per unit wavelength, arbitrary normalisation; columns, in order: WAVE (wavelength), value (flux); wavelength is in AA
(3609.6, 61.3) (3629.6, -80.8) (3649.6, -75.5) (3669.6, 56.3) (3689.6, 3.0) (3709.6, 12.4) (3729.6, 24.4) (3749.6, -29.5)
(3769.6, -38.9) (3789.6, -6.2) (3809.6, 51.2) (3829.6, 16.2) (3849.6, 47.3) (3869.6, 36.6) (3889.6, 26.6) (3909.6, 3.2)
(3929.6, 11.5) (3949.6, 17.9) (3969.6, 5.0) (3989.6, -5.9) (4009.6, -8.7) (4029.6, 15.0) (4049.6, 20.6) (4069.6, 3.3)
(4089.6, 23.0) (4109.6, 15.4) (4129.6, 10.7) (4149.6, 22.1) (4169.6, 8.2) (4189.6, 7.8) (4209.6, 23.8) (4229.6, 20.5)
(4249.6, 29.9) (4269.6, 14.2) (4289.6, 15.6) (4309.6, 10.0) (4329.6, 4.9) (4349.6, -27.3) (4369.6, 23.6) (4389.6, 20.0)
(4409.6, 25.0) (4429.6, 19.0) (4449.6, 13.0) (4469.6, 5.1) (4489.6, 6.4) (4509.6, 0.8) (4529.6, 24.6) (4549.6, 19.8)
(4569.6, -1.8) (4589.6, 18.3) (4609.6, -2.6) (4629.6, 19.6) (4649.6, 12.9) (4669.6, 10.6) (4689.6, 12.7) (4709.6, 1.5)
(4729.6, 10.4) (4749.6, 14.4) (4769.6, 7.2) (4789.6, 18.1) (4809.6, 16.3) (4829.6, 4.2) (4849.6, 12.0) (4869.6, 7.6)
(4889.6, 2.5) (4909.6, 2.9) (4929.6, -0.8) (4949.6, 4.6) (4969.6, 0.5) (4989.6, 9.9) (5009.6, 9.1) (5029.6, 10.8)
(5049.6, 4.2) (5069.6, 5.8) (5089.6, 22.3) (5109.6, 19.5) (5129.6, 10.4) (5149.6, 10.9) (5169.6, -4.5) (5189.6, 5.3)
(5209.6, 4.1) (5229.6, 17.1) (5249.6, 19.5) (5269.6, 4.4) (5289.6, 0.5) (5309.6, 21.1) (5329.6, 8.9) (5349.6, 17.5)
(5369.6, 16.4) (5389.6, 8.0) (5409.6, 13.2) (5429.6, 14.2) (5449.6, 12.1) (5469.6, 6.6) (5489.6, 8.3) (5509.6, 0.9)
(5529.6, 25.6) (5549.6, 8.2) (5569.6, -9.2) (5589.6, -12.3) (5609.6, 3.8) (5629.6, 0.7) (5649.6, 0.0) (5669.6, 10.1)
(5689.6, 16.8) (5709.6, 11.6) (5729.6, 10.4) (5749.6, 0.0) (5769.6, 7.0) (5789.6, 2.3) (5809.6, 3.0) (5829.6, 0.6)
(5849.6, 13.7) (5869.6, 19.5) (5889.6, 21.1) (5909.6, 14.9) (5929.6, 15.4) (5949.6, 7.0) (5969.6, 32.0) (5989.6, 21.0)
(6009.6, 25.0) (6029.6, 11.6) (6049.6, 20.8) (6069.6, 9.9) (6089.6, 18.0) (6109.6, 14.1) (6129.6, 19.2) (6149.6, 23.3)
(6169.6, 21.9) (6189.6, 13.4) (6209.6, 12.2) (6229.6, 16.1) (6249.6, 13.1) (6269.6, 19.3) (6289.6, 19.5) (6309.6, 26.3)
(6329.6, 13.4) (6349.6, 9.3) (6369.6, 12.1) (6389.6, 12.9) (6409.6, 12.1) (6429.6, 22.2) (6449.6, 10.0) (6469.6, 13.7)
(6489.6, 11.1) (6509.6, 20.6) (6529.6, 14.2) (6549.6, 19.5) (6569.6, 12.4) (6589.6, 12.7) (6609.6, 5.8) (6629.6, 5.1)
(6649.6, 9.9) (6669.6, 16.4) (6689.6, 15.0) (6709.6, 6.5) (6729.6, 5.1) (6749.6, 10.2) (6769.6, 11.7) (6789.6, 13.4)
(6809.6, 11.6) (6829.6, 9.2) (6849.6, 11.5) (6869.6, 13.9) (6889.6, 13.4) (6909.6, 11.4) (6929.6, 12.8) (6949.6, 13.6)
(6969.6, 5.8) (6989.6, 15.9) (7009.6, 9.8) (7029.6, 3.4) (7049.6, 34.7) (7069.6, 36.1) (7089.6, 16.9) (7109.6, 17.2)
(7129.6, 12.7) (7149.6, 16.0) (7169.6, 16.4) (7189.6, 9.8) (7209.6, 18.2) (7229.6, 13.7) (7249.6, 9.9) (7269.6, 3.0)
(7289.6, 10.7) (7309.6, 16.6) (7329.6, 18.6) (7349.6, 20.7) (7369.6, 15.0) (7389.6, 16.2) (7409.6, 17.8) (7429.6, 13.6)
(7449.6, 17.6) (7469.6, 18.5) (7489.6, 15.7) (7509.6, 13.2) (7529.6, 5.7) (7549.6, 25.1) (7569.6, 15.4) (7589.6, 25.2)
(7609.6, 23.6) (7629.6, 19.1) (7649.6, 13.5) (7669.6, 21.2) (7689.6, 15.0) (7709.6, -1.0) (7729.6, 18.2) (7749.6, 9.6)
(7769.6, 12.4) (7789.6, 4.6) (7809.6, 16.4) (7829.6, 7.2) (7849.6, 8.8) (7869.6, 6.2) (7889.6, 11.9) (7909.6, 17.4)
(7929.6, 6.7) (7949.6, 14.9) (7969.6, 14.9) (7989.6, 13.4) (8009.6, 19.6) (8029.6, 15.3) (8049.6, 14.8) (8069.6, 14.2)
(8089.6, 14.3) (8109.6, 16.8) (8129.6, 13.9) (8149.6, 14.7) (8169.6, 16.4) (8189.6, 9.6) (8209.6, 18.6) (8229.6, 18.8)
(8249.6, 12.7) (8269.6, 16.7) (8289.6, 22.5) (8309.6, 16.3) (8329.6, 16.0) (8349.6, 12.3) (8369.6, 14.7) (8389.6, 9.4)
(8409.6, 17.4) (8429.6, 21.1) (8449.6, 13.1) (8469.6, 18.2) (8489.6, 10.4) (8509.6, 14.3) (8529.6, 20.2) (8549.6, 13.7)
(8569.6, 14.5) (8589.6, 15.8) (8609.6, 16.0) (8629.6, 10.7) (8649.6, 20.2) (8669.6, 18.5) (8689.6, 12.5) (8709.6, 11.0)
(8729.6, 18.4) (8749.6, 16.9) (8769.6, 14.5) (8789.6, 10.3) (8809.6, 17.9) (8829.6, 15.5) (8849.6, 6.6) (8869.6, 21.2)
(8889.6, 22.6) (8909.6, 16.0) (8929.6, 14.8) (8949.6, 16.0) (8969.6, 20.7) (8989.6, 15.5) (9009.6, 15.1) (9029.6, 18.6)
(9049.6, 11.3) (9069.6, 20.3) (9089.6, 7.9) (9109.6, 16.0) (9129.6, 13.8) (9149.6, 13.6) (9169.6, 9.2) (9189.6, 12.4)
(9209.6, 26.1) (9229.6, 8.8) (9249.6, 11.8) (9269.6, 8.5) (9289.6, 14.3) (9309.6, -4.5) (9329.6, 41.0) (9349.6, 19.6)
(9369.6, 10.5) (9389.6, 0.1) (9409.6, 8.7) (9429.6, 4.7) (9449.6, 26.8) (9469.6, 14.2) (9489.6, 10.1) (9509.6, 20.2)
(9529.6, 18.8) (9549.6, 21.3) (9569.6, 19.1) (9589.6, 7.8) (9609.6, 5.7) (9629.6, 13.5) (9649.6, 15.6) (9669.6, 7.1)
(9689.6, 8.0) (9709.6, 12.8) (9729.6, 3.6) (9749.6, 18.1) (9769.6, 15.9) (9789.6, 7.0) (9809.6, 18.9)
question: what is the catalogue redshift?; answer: 0.89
